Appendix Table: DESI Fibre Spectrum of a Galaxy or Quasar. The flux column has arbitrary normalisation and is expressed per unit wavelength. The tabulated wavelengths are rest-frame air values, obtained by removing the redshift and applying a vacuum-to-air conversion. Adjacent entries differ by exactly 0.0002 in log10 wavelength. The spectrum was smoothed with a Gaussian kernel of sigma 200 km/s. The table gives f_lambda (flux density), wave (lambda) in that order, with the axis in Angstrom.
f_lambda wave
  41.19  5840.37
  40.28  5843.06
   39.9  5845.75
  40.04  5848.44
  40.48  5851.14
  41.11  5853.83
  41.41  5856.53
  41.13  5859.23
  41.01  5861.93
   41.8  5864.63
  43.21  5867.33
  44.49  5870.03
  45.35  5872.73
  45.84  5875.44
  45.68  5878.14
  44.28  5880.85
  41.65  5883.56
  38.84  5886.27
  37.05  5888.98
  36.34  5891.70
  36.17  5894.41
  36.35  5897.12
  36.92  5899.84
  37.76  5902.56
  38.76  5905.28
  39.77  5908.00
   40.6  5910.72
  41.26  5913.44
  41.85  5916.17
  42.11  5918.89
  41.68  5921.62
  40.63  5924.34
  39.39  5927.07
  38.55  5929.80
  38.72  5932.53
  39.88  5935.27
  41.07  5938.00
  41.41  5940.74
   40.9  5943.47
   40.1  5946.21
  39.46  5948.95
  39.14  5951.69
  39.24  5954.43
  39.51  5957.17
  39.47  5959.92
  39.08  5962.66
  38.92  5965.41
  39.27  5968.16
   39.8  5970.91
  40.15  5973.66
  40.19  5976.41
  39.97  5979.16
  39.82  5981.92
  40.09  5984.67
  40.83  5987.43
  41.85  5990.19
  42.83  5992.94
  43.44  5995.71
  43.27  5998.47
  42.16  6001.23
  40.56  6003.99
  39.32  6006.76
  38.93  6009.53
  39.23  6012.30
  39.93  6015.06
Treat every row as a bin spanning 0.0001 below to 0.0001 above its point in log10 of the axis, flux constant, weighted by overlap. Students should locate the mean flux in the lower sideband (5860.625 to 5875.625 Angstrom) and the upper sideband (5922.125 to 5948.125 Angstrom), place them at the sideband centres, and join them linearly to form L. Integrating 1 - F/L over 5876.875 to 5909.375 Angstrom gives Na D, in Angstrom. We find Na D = 2.4 Angstrom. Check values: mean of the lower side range 43.5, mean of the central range 39.1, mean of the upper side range 40.1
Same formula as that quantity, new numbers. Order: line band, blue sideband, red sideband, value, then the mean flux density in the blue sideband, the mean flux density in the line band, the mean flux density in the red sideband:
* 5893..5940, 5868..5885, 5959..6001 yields 3.8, 44.5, 39.5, 40.7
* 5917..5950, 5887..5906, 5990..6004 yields -1.1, 37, 40.4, 42.6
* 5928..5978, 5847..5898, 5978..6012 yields 1.7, 41.2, 39.7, 41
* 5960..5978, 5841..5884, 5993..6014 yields 0.8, 42.4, 39.6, 41.1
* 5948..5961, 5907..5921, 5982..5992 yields 0.5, 41.2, 39.4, 40.9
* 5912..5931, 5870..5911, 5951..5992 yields -0.3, 40.2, 40.8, 39.9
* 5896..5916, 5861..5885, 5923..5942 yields 1.3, 43.7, 39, 39.9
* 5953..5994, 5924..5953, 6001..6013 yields -0.2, 39.9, 40.1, 39.9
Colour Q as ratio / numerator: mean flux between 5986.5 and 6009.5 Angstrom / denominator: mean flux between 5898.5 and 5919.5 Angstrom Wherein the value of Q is 1.0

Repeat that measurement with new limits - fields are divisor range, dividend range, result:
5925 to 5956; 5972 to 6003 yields 1.04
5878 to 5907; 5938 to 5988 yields 1.03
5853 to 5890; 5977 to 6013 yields 0.97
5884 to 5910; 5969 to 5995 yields 1.08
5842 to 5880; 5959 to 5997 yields 0.96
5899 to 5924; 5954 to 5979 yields 0.98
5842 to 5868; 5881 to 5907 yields 0.93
